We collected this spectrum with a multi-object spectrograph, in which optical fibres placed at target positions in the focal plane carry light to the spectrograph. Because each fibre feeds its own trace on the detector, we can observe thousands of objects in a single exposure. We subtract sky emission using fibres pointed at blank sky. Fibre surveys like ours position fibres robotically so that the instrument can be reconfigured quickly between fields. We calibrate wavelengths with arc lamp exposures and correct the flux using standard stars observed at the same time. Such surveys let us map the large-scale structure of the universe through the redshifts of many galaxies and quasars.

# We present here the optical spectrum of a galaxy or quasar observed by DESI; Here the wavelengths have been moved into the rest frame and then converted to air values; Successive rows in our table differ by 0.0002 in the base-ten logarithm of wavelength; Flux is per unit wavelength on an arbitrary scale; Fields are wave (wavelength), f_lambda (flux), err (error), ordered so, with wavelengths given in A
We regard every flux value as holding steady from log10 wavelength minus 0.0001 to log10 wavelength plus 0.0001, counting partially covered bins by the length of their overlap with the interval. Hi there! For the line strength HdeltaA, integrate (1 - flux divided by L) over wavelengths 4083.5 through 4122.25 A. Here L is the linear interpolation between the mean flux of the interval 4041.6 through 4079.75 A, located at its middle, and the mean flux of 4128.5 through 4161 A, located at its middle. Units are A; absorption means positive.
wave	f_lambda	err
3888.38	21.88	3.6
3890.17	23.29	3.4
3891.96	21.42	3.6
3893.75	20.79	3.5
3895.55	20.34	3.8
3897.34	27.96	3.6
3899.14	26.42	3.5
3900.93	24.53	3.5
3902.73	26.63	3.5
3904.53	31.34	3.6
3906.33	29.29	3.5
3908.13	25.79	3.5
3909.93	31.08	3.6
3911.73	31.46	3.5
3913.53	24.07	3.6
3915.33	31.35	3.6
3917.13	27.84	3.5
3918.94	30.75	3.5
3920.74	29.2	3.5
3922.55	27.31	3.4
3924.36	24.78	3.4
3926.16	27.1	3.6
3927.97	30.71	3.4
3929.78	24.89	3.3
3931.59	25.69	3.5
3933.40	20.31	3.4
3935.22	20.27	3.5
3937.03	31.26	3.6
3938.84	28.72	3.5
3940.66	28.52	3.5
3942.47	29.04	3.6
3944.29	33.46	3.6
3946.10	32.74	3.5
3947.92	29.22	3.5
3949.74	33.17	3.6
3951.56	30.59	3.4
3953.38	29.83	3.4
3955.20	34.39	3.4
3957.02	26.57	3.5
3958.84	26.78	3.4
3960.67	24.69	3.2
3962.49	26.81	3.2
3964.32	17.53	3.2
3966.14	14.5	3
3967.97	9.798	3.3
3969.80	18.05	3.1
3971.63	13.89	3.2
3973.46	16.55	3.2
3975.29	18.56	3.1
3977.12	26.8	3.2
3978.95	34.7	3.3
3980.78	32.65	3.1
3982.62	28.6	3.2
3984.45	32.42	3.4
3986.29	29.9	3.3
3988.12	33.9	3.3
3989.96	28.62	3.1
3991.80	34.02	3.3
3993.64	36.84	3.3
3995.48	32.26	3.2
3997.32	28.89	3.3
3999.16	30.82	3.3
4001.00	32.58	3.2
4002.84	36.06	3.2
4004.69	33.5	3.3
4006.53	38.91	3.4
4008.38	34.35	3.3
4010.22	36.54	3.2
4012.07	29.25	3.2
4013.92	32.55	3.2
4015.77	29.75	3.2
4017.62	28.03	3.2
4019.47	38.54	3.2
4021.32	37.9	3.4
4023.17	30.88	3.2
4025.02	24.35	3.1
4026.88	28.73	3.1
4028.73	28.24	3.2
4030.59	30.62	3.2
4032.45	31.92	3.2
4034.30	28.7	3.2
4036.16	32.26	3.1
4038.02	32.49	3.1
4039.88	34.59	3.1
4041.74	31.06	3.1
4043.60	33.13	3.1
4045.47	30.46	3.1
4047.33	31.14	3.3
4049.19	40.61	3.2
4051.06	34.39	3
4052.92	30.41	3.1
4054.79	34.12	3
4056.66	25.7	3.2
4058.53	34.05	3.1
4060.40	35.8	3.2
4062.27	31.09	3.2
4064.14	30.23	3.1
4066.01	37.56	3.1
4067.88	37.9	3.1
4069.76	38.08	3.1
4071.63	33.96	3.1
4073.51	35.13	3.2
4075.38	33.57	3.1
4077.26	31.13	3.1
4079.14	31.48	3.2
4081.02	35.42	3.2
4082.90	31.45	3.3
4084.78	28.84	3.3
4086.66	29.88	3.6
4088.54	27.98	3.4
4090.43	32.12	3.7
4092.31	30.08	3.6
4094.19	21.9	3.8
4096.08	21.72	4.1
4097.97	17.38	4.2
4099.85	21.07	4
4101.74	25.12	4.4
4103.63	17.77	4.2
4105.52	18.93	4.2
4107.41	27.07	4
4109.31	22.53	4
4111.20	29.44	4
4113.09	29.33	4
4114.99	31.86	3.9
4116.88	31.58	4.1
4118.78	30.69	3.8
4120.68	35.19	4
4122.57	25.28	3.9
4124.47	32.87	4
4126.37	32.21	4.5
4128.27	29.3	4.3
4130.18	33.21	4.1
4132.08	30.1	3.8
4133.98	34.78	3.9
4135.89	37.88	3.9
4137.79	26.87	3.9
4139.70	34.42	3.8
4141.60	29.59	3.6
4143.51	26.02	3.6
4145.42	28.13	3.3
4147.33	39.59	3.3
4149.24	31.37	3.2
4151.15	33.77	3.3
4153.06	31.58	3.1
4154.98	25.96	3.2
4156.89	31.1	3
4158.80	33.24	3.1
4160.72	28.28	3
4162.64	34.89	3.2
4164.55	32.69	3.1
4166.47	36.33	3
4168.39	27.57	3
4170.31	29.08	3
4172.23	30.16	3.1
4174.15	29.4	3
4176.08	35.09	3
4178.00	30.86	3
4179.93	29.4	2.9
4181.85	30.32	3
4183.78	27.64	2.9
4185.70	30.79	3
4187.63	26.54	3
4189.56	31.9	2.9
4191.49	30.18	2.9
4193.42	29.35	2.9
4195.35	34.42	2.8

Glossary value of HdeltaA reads 7.07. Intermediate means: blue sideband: 33.4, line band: 26.6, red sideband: 31.5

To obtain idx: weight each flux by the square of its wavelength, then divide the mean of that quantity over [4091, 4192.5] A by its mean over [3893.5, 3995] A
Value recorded 1.20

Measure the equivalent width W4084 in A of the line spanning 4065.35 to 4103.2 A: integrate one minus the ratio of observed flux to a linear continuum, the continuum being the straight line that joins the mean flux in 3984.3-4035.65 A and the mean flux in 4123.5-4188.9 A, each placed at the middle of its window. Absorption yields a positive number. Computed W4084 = 2.2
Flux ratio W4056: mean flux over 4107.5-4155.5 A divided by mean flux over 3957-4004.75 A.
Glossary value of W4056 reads 1.15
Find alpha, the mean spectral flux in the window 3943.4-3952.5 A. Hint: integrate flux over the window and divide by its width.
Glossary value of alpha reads 31.8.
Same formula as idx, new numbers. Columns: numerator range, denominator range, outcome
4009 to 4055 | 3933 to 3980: 1.31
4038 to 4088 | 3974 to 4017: 1.08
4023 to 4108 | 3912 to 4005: 1.15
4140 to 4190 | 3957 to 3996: 1.32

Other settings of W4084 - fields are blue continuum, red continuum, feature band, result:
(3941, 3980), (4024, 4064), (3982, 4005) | -3.71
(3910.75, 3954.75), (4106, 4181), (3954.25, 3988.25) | 5.37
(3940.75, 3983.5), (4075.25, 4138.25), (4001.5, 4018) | -4.17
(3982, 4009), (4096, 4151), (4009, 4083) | -3.28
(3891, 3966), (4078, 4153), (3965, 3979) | 4.85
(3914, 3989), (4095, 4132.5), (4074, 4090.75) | -2.73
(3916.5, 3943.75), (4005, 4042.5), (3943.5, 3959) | -1.47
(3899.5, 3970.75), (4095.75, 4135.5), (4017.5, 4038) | -2.83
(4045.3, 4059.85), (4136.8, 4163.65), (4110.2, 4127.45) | 0.40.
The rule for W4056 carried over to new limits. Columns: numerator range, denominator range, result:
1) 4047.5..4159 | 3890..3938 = 1.15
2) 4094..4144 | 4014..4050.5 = 0.88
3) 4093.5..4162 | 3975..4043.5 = 0.91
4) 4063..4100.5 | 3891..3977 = 1.18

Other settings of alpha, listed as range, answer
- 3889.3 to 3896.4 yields 21.5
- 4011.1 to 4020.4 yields 31.6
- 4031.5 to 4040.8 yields 32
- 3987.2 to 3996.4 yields 33.1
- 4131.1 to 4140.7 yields 32.8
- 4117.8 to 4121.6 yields 32.9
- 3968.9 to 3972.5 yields 16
